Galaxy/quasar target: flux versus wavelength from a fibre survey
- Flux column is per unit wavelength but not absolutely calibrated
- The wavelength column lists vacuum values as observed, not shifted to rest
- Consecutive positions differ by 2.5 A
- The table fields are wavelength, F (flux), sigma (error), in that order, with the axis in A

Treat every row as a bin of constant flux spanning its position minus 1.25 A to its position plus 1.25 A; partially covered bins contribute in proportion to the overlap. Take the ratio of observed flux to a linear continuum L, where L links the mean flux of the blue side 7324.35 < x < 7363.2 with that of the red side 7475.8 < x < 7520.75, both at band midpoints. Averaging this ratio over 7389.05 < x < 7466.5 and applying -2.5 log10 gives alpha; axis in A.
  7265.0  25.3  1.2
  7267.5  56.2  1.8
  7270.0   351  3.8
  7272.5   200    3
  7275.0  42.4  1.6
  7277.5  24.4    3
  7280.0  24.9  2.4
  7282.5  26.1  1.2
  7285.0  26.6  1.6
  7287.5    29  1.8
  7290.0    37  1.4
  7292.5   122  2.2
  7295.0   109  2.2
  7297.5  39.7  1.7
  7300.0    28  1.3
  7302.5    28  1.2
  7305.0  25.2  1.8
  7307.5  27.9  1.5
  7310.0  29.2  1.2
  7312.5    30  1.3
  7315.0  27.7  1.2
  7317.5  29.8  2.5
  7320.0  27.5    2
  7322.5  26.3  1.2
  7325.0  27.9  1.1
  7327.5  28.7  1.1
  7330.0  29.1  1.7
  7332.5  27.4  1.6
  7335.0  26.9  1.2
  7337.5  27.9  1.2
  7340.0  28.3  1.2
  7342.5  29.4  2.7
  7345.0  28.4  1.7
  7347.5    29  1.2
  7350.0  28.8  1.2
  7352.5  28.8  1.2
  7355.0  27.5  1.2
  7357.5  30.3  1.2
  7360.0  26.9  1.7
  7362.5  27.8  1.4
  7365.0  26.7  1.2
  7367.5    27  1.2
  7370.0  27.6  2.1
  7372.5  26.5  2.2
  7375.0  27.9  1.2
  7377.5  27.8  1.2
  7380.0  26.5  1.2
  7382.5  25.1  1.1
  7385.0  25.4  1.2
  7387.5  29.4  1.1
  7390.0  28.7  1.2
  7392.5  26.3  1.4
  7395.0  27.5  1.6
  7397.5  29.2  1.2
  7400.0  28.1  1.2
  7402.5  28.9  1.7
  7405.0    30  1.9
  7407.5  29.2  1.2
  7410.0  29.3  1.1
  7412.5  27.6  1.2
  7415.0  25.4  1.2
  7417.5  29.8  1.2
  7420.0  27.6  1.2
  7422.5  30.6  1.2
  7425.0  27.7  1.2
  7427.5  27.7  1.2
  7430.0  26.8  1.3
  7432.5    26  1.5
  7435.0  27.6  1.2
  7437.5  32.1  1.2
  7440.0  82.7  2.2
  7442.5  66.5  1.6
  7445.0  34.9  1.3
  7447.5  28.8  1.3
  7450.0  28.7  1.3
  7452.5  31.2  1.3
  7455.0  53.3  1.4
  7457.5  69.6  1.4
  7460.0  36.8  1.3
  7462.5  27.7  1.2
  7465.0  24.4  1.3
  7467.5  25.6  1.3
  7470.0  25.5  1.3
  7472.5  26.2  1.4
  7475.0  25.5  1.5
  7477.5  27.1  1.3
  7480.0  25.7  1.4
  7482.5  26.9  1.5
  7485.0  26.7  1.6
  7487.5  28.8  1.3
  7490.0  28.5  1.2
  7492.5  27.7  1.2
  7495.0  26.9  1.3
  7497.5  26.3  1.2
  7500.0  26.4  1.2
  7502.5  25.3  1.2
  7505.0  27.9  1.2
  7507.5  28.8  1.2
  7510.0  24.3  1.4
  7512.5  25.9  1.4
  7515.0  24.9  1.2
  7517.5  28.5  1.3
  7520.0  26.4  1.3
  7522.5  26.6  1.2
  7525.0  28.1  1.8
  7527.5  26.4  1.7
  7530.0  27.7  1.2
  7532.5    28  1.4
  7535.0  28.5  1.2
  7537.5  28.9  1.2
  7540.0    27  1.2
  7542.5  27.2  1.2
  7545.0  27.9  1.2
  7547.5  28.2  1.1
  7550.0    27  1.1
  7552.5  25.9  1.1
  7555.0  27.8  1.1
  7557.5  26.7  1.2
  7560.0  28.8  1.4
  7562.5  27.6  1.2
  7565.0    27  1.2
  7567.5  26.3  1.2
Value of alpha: -0.23 mag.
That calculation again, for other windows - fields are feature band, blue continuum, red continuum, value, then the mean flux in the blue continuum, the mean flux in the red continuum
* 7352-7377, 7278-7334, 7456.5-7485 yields 0.23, 36.5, 30.5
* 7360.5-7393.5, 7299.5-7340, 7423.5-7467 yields 0.20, 28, 38.1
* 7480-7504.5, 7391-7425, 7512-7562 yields 0.03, 28.4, 27.3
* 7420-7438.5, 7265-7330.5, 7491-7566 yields 0.36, 55.6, 27.2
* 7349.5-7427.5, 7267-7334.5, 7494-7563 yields 0.49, 54.5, 27.1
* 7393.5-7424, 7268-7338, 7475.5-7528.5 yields 0.34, 53.1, 26.8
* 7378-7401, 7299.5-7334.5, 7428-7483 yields 0.17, 28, 35.4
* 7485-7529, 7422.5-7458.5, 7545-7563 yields 0.20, 39.7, 27.5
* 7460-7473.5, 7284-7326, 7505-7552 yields 0.14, 39.6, 27.2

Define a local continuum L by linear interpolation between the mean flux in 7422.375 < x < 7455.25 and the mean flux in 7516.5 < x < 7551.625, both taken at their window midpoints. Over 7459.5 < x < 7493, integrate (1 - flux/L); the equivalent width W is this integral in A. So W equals 6.3 A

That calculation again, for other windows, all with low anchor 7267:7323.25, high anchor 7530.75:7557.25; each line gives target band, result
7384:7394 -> 4.2 A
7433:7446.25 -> -2.1 A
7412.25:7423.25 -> 4.0 A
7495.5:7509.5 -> 2.6 A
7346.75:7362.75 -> 7.3 A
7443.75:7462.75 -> -0.1 A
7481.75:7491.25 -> 2.0 A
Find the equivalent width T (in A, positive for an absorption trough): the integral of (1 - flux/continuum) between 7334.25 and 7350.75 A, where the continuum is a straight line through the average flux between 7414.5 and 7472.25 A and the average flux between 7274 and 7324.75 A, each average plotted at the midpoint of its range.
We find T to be 3.9 A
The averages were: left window 37.8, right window 35.5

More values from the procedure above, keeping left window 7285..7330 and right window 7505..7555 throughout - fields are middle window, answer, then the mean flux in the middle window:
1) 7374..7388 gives 3.3 A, 26.9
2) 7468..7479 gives 1.5 A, 26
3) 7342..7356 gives 3.1 A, 28.6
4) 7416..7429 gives 1.7 A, 28.6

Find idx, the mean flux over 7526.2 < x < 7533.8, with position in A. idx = 27.4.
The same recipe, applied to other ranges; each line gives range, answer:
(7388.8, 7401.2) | 28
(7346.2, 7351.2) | 28.9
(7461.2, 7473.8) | 25.9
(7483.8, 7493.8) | 27.9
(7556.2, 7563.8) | 27.7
